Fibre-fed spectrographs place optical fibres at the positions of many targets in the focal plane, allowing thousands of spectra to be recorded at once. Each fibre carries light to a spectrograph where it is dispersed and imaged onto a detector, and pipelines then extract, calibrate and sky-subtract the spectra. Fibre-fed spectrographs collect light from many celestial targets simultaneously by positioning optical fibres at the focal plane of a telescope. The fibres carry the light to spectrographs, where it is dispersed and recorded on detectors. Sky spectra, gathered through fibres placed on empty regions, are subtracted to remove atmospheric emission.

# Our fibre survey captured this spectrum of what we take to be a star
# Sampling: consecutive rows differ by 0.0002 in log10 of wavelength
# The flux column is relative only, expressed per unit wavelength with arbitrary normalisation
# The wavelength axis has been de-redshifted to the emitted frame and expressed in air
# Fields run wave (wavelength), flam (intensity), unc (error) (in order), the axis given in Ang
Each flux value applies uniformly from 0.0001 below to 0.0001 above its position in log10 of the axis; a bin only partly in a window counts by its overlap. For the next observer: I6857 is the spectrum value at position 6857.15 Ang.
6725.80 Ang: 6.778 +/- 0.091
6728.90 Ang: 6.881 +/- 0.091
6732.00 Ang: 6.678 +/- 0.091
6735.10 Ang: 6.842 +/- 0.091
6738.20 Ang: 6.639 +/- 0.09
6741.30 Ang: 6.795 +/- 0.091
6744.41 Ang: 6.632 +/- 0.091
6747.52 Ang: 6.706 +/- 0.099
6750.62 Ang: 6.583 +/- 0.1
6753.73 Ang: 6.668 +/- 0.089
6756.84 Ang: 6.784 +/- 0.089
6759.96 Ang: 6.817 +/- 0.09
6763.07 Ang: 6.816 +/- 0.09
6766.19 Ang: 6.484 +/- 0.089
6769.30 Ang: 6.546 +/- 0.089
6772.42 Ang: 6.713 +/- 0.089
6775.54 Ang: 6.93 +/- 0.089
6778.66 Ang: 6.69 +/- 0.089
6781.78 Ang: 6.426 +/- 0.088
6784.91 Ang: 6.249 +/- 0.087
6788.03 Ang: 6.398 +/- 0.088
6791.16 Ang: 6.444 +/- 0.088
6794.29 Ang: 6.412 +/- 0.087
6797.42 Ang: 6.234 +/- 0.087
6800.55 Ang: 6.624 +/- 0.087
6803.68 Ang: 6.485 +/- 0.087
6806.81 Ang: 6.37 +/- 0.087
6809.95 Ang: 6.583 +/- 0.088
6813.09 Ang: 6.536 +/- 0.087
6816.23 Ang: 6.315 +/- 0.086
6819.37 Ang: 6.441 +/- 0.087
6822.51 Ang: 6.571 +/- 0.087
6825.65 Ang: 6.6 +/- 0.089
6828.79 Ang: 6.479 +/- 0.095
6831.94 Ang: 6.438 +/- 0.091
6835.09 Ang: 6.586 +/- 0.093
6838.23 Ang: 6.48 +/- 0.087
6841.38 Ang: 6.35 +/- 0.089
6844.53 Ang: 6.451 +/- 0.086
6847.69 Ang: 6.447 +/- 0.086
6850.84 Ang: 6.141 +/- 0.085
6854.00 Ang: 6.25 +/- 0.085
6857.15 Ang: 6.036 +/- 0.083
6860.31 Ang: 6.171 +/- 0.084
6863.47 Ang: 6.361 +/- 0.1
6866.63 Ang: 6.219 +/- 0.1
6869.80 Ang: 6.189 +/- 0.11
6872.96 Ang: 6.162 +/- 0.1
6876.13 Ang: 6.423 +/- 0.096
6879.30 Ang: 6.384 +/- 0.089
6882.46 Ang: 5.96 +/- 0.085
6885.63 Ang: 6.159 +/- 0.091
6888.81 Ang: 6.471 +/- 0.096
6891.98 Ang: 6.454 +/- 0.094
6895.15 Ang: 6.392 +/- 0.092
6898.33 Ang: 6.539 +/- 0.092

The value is 6.036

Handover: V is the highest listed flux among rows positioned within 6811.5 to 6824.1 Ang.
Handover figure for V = 6.571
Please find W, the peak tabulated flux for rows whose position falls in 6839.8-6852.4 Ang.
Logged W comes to 6.451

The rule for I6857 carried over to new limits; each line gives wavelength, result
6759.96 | 6.817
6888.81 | 6.471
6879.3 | 6.384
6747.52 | 6.706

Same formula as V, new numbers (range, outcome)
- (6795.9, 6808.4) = 6.624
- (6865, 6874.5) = 6.219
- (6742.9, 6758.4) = 6.784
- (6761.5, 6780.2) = 6.93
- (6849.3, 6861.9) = 6.25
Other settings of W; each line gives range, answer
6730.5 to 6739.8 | 6.842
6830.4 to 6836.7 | 6.586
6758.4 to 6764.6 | 6.817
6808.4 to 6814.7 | 6.583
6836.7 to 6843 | 6.48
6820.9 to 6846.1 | 6.6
